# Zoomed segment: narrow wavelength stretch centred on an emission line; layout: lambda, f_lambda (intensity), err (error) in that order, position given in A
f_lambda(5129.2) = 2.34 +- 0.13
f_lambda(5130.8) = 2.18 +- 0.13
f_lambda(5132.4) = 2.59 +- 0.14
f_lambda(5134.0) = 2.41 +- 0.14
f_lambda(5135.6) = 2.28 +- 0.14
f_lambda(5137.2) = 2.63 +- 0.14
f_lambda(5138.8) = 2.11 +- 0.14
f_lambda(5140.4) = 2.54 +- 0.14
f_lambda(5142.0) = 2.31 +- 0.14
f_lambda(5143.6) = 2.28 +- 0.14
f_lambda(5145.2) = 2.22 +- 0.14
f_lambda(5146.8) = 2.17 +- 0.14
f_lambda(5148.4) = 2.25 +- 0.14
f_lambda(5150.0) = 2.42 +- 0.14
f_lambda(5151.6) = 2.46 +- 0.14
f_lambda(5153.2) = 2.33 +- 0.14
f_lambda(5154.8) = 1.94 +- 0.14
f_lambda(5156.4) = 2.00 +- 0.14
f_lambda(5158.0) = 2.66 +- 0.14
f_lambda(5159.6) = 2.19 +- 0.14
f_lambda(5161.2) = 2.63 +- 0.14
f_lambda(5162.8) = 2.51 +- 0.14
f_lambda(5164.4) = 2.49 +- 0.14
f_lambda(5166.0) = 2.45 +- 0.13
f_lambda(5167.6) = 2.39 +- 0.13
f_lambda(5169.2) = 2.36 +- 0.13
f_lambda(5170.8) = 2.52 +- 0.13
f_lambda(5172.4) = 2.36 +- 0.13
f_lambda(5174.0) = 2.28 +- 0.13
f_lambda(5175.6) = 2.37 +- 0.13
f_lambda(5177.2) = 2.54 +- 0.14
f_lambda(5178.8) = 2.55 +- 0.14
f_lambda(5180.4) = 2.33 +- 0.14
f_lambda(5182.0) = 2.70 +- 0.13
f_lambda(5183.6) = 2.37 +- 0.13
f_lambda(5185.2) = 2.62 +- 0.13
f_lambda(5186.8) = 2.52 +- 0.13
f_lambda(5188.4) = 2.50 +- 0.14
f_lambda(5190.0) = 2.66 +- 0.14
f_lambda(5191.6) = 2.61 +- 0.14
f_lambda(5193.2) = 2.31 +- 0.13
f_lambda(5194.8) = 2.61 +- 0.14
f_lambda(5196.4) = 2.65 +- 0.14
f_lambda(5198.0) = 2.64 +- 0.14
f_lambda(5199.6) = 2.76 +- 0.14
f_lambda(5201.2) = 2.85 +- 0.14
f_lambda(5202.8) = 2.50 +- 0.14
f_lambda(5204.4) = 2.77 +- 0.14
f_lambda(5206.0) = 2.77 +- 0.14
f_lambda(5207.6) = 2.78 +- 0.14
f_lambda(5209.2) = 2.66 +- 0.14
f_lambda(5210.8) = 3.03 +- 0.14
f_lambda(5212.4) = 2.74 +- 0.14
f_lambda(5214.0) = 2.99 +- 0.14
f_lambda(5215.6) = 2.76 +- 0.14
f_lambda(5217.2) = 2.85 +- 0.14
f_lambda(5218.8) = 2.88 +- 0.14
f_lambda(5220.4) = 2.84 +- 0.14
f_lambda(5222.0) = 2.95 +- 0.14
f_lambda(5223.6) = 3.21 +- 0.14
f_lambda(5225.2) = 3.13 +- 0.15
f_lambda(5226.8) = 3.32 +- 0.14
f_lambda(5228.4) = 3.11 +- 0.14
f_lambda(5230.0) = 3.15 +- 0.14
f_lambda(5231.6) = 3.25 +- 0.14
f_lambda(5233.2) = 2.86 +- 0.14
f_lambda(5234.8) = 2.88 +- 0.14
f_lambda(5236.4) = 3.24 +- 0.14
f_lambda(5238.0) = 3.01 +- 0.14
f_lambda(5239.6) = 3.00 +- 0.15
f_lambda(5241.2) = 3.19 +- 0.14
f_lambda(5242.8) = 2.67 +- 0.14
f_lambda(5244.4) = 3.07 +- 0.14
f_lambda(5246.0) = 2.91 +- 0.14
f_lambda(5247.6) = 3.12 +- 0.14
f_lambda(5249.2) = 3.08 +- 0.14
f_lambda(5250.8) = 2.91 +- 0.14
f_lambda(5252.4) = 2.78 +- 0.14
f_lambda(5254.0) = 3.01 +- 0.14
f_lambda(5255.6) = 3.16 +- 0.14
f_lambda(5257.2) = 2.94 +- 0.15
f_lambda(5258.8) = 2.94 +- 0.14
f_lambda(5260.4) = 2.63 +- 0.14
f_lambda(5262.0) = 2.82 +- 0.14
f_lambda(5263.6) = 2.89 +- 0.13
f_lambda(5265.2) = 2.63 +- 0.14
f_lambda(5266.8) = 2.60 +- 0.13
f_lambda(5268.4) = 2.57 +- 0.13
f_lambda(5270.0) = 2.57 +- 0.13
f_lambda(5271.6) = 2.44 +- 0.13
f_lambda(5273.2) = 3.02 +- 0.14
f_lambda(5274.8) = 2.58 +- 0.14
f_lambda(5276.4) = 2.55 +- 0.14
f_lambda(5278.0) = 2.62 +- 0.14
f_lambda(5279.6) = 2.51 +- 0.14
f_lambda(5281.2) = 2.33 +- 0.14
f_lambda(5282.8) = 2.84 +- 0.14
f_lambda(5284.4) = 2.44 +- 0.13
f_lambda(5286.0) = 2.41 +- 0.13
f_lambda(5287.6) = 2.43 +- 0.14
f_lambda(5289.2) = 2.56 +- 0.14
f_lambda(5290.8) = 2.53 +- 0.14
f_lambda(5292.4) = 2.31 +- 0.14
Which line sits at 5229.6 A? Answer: C III]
